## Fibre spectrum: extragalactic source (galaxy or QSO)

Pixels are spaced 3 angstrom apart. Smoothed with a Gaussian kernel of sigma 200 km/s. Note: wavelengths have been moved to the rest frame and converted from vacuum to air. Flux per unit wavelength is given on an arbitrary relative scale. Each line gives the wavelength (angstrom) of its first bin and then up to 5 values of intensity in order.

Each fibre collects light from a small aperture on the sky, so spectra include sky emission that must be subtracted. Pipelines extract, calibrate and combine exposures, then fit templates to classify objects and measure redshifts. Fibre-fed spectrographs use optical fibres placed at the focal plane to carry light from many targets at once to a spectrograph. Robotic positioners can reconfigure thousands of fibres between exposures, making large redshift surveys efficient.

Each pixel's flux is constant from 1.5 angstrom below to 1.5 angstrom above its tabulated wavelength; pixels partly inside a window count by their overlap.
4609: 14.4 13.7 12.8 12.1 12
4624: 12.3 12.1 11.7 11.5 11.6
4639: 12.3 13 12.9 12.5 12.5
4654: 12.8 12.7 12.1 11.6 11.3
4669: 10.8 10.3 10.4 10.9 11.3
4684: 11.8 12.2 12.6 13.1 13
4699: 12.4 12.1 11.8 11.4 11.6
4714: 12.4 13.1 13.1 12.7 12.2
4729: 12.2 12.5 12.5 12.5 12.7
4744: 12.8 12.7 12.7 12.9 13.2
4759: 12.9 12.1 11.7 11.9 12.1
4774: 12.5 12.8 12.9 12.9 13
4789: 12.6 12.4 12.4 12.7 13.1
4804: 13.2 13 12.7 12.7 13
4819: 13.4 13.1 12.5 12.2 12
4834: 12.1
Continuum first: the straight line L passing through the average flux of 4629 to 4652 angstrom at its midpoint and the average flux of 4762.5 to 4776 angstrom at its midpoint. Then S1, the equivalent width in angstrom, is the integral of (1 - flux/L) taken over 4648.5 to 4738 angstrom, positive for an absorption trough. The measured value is 0.9 angstrom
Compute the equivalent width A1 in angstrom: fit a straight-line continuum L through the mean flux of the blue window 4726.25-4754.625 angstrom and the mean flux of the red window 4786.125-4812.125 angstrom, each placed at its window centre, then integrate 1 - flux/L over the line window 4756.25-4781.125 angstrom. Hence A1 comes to 0.6 angstrom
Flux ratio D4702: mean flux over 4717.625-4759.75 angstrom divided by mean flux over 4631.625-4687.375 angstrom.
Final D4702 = 1.07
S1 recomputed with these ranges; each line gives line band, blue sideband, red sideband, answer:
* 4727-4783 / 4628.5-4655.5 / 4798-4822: 1.0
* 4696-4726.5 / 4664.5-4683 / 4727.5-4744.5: -1.2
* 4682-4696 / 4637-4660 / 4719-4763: 0.2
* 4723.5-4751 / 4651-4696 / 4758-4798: -0.7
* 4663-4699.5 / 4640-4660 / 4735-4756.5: 3.0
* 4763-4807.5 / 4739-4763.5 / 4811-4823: 1.0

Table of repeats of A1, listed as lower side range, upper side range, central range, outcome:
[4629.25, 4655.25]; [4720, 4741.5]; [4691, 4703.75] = -0.2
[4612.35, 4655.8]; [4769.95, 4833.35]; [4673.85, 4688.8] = 1.3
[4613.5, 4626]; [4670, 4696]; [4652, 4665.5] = -0.4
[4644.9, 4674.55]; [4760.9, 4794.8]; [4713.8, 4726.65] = -0.6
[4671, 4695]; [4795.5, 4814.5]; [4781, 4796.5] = 0.0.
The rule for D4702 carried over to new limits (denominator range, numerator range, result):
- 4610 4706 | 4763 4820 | 1.05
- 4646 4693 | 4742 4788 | 1.07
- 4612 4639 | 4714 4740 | 1.04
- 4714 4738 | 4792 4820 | 1.02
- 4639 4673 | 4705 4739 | 1.02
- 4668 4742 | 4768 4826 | 1.06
